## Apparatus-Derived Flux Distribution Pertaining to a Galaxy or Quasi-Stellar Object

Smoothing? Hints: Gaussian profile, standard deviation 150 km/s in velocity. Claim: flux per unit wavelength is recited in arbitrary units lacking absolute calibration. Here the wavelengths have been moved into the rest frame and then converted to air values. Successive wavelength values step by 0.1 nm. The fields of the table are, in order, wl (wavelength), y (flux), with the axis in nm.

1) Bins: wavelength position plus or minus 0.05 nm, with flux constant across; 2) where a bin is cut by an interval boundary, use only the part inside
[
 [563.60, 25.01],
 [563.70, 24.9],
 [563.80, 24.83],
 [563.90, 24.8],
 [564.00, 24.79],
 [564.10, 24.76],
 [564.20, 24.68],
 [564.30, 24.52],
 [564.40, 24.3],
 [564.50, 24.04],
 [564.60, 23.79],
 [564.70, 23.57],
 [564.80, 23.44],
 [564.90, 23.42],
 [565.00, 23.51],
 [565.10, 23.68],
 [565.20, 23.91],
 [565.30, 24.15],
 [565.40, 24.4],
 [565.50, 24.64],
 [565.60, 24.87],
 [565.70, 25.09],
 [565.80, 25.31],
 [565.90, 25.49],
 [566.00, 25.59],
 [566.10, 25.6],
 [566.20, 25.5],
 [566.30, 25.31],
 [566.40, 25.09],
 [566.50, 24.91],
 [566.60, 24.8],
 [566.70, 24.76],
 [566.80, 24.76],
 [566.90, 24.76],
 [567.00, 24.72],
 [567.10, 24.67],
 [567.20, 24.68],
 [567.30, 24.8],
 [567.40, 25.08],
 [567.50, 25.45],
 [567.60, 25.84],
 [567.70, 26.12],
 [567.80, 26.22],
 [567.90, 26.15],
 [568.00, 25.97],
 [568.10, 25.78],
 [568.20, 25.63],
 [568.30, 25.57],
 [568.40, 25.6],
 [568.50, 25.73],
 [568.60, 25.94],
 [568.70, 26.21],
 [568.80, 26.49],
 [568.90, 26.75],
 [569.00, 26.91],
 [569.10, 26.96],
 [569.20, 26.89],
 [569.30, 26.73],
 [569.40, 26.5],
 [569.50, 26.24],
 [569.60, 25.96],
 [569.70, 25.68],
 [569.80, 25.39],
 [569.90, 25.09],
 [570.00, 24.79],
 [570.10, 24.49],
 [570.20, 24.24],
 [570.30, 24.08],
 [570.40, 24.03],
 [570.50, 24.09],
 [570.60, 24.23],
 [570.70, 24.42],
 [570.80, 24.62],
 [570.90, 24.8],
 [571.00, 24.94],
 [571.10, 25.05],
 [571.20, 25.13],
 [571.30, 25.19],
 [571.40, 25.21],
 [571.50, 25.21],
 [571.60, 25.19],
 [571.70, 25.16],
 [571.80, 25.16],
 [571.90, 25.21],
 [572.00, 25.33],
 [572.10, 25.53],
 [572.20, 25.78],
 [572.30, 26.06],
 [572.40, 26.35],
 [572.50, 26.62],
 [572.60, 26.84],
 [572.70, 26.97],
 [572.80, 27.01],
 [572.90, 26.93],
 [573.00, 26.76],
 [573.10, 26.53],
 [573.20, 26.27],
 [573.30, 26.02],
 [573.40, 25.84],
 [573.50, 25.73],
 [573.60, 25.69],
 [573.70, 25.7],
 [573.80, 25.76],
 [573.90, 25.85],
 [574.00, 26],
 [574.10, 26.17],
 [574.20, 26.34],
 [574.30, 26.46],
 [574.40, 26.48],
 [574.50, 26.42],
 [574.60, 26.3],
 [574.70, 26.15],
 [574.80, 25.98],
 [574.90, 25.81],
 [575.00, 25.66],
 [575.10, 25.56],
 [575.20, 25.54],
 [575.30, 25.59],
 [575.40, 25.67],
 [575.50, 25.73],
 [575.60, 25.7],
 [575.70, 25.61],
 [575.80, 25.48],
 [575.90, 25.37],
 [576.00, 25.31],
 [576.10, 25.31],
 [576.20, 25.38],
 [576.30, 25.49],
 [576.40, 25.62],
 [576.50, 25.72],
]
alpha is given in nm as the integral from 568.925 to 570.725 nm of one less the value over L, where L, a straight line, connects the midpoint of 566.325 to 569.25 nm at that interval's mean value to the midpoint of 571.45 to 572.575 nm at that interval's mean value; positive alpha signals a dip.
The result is 0.02 nm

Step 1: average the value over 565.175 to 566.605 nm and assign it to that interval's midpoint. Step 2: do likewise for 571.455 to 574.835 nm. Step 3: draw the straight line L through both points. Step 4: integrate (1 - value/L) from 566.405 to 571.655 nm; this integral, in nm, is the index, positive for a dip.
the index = 0.02 nm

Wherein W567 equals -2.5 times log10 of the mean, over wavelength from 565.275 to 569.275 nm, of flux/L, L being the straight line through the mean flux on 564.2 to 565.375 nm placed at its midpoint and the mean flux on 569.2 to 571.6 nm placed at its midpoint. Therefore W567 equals -0.05 mag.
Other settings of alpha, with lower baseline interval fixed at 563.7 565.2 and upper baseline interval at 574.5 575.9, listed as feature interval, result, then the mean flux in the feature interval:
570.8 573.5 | -0.05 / 25.8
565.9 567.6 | -0.04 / 25.1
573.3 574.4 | -0.02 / 26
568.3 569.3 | -0.06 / 26.4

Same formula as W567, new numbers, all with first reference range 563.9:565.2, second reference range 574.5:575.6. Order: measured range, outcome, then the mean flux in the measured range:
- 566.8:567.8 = -0.03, 25.2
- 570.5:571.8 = 0.01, 24.9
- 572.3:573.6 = -0.04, 26.4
